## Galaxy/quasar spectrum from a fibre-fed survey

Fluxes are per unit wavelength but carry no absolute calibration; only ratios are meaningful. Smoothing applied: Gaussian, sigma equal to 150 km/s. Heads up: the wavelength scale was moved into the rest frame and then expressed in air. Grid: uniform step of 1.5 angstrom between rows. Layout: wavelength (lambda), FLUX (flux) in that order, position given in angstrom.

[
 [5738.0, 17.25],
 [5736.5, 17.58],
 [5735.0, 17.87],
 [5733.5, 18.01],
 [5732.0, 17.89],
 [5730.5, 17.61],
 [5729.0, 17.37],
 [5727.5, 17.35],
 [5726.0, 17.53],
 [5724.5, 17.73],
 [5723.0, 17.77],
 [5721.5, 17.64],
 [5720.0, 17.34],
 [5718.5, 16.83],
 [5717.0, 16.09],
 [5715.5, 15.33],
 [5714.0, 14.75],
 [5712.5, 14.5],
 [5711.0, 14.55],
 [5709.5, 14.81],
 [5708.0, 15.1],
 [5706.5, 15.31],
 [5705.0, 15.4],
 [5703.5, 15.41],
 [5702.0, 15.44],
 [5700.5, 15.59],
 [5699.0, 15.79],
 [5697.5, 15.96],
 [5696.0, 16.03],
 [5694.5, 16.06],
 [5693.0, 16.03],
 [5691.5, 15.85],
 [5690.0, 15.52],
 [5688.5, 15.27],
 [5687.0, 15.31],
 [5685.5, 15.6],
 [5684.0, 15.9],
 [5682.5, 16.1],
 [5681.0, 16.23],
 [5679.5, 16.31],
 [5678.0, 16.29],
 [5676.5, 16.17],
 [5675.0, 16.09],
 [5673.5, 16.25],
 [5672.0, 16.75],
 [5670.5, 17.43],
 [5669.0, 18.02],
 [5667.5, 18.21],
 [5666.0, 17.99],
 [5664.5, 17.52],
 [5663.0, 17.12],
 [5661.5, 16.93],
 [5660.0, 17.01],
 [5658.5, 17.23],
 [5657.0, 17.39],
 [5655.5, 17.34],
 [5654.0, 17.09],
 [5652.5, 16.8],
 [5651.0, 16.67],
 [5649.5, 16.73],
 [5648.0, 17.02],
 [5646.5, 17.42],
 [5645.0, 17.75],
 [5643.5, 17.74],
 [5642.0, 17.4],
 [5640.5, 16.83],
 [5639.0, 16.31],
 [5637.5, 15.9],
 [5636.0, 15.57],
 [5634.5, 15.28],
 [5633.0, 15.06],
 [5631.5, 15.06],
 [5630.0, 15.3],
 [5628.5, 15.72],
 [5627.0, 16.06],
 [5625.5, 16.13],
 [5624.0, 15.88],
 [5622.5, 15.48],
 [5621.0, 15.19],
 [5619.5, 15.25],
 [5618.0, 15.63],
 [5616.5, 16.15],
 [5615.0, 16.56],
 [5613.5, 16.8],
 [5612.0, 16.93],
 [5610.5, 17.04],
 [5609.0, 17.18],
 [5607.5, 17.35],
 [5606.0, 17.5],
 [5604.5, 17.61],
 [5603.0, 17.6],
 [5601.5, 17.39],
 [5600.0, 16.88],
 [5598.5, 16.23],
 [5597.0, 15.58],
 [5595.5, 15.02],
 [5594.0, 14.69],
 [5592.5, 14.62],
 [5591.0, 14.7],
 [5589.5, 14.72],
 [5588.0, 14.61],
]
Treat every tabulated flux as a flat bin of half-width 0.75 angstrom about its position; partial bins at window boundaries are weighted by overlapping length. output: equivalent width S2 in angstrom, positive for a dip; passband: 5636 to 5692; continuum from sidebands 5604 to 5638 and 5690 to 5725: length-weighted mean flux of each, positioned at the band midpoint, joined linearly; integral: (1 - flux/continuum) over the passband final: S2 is -2.6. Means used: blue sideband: 16.1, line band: 16.7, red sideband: 15.9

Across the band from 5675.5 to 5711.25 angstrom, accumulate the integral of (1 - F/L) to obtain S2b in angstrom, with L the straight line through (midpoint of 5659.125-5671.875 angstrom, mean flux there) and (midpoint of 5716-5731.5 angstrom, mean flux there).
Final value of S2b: 3.5 angstrom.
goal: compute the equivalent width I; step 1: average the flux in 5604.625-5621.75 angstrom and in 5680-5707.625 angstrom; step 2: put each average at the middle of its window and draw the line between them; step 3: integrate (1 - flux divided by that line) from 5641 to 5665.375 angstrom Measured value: -1.6 angstrom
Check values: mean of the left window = 16.5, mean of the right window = 15.7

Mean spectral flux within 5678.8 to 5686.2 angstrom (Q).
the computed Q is 16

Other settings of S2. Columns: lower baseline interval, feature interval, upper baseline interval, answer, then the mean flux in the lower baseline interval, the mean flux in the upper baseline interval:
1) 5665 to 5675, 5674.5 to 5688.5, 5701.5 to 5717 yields 0.61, 17.3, 15.1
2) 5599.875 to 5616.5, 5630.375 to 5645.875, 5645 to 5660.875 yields 0.76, 17.1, 17.1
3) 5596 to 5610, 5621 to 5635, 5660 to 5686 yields 1.14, 17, 16.8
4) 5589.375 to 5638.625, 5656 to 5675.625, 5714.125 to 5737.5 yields -0.76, 16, 17.3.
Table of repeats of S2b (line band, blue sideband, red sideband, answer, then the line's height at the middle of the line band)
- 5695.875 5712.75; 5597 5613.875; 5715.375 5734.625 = 1.9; 17.3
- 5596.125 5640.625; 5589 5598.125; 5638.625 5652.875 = -0.8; 16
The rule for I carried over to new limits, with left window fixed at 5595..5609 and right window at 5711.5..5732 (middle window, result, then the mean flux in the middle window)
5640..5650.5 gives -0.3 angstrom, 17.3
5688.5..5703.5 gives 0.9 angstrom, 15.8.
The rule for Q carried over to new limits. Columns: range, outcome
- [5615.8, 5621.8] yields 15.5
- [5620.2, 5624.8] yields 15.5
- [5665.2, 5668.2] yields 18.1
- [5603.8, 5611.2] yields 17.3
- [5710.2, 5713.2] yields 14.5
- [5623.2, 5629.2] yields 15.9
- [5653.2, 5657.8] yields 17.3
